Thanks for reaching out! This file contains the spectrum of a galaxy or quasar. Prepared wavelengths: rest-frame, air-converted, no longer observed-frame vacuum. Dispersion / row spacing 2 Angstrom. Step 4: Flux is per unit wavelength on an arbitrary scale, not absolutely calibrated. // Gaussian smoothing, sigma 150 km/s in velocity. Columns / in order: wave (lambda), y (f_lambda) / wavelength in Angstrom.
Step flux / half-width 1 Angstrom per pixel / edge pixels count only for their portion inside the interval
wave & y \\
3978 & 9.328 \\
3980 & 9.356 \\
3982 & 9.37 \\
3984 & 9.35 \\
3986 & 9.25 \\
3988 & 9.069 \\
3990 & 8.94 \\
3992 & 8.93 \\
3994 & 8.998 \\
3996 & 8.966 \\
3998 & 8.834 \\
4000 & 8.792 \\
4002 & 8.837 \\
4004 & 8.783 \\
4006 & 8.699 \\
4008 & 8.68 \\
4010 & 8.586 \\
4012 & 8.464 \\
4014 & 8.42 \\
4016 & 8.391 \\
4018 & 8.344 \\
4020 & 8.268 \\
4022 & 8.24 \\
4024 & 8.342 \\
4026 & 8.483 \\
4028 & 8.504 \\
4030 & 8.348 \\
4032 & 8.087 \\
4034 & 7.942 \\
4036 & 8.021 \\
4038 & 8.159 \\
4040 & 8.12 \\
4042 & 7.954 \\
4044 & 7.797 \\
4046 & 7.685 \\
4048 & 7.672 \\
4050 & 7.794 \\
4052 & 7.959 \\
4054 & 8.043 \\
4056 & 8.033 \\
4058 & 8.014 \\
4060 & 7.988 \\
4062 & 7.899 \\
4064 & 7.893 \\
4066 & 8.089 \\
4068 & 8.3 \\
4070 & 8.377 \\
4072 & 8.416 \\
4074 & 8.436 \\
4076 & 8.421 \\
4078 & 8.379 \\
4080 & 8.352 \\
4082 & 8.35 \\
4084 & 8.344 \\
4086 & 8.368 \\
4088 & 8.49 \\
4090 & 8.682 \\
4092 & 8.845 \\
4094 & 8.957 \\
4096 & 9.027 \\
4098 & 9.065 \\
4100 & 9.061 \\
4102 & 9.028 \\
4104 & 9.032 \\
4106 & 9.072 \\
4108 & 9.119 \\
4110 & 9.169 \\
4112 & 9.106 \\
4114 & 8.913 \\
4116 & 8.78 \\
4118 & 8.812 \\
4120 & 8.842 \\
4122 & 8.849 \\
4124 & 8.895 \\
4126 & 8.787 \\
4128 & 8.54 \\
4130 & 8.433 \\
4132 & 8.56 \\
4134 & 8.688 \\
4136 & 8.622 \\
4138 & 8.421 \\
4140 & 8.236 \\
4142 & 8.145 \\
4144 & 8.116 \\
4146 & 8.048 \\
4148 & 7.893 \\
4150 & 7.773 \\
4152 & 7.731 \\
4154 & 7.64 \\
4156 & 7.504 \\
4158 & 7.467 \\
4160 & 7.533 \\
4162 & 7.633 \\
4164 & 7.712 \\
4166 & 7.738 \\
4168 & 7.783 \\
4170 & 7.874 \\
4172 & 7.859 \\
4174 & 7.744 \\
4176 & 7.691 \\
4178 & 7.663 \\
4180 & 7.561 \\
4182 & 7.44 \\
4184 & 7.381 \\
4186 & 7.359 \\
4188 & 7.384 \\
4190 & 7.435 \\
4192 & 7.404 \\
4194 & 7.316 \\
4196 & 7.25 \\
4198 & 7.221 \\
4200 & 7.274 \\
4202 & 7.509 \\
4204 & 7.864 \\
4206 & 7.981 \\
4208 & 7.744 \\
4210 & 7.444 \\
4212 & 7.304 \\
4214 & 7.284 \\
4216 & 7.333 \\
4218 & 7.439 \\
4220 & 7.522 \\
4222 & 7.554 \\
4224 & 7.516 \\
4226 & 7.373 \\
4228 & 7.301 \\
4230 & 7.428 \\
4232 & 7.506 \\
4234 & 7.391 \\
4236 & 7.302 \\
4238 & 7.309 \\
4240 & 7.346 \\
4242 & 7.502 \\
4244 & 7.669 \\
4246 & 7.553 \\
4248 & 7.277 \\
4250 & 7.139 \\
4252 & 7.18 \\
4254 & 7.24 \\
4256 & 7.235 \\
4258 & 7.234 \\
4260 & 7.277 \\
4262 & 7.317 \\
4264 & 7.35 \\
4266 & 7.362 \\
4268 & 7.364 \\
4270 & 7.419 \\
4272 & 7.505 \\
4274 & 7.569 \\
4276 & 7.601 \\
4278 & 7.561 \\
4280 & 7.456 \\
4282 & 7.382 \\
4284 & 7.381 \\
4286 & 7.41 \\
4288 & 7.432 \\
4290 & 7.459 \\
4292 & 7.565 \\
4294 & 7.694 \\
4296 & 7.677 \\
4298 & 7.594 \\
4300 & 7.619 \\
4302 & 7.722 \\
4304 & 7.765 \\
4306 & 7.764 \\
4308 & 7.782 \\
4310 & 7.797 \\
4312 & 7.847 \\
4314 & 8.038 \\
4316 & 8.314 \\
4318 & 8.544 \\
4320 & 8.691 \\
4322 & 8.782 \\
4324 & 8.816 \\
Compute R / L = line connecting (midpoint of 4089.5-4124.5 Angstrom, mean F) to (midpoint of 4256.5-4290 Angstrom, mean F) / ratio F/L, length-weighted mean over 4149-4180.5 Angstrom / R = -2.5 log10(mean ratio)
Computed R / 0.100 mag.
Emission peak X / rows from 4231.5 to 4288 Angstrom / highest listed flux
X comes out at 7.669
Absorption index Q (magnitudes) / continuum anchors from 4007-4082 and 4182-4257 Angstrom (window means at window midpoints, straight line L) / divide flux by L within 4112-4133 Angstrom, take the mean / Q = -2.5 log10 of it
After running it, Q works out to -0.12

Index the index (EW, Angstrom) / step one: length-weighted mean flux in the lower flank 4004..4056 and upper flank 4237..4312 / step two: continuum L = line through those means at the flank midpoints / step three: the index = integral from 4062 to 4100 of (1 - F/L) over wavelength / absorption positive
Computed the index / -2.0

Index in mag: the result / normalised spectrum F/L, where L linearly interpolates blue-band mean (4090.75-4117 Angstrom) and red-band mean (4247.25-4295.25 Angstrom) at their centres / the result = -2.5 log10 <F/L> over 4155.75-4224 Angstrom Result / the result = 0.089 mag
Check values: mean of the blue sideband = 9.01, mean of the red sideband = 7.39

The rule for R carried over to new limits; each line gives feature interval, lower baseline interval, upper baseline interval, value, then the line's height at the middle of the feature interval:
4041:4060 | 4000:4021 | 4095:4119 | 0.112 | 8.75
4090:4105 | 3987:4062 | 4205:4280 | -0.120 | 8.04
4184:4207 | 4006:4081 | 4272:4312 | 0.053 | 7.83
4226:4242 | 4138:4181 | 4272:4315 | 0.046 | 7.7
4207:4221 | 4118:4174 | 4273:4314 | 0.064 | 7.89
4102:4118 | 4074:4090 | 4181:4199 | -0.111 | 8.13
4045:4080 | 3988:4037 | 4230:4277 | 0.028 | 8.31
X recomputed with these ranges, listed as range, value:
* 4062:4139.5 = 9.169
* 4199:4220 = 7.981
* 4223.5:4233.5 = 7.516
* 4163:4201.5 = 7.874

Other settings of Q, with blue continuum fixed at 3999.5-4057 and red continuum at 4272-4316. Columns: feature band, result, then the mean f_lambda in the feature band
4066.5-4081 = -0.03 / 8.37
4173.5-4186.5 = 0.05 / 7.55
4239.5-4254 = 0.05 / 7.37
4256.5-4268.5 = 0.06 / 7.31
